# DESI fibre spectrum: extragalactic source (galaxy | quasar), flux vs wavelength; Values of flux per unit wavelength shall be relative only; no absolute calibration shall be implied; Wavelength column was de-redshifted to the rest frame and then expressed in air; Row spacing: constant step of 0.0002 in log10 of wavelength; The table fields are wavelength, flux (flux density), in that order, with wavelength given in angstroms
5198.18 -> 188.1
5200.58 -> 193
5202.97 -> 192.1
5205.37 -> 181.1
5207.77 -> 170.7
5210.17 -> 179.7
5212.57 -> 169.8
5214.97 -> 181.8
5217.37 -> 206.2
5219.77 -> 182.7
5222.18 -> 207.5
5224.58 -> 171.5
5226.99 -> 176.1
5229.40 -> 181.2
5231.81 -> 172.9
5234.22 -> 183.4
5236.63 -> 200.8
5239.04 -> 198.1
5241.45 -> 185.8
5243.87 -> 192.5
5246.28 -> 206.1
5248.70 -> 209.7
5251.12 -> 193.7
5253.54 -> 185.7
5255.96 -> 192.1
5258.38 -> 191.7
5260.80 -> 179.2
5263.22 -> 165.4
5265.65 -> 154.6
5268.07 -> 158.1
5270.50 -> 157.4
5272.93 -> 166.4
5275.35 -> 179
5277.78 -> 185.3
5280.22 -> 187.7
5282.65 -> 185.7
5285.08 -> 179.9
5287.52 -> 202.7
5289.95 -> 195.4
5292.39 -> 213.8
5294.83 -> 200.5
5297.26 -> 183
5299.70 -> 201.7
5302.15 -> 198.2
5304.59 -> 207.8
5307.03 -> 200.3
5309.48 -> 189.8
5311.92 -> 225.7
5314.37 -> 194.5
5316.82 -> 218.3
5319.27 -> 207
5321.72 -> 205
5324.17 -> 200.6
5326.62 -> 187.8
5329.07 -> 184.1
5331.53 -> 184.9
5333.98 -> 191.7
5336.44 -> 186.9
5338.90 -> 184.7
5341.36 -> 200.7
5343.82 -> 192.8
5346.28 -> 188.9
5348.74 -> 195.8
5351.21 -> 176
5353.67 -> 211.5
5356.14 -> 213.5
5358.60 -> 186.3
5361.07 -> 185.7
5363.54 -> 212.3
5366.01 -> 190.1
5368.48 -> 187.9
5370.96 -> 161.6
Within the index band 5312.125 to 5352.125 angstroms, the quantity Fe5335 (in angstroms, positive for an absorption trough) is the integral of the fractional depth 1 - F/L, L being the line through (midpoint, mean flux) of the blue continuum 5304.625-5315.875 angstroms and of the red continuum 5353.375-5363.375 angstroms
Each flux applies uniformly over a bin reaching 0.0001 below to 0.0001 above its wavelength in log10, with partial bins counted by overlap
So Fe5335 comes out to 1.4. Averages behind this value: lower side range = 203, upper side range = 200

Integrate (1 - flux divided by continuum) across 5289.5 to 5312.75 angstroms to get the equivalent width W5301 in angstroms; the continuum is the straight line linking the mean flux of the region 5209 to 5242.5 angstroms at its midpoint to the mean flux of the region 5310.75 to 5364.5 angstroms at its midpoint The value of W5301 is -1.0 angstroms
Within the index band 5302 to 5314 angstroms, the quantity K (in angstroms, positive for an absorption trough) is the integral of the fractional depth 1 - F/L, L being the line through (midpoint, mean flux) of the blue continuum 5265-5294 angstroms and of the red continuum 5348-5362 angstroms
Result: -1.1 angstroms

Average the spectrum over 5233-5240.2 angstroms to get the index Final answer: 194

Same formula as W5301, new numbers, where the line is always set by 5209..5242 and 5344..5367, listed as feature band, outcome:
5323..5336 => 0.3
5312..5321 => -0.8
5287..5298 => -0.5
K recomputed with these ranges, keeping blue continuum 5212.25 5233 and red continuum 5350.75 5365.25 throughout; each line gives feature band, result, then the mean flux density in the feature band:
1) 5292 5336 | -1.2 angstroms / 199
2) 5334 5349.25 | 0.4 angstroms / 191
